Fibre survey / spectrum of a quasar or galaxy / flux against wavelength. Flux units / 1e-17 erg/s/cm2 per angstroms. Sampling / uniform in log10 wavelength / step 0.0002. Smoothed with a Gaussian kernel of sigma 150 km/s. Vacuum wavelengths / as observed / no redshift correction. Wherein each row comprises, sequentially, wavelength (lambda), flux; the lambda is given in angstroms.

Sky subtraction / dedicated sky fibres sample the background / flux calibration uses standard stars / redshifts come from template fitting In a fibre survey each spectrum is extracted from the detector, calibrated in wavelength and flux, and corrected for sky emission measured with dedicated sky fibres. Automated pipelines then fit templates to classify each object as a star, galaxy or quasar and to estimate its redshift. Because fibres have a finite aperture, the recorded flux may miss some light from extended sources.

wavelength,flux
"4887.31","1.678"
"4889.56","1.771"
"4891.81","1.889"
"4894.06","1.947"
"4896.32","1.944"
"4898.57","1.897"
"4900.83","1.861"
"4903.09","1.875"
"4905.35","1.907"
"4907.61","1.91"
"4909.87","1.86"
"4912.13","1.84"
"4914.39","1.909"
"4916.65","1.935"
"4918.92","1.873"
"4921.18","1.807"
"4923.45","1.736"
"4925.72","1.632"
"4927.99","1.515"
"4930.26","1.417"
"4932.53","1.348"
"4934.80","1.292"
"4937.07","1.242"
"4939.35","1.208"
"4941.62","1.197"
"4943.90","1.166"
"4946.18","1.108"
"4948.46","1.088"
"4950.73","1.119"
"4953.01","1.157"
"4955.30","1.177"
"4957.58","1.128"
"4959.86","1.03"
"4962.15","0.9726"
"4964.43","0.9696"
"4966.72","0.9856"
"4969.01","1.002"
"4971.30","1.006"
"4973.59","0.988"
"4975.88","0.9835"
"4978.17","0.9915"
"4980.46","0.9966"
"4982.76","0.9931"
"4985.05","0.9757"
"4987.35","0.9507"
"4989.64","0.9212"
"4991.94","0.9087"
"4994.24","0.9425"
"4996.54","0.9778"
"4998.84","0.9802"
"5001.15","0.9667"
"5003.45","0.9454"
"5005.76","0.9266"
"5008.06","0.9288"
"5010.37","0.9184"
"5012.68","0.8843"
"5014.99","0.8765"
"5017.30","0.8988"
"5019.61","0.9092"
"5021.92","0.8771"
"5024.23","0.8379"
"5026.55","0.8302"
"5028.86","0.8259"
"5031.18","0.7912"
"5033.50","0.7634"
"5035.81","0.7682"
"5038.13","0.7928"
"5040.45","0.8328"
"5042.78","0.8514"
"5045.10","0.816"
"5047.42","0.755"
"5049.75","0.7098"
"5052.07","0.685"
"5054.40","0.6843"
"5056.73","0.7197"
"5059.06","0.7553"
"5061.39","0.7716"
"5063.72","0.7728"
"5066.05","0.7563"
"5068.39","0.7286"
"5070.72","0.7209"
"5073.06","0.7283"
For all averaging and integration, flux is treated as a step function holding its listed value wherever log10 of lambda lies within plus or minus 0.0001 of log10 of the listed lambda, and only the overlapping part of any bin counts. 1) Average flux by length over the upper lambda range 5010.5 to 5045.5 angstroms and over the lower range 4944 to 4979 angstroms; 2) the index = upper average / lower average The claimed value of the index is 0.8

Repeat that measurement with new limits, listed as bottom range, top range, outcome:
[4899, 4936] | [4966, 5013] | 0.55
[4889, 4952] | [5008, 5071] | 0.50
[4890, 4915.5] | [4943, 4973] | 0.56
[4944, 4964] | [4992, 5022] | 0.84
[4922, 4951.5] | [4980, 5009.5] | 0.72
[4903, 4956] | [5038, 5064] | 0.50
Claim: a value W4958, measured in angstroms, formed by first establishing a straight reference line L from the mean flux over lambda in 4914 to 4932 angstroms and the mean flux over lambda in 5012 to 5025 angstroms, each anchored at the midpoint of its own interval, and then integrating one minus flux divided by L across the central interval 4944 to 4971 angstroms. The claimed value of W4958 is 6.5 angstroms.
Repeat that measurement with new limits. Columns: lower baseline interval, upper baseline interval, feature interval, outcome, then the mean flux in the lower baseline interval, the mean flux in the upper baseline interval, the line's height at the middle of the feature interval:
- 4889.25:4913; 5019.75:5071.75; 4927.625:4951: 5.21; 1.89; 0.778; 1.59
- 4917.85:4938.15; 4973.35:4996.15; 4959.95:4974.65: 1.93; 1.54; 0.965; 1.14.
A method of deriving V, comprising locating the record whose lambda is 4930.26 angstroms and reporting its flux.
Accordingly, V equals 1.417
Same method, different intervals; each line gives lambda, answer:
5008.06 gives 0.9288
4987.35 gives 0.9507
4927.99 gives 1.515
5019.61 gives 0.9092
